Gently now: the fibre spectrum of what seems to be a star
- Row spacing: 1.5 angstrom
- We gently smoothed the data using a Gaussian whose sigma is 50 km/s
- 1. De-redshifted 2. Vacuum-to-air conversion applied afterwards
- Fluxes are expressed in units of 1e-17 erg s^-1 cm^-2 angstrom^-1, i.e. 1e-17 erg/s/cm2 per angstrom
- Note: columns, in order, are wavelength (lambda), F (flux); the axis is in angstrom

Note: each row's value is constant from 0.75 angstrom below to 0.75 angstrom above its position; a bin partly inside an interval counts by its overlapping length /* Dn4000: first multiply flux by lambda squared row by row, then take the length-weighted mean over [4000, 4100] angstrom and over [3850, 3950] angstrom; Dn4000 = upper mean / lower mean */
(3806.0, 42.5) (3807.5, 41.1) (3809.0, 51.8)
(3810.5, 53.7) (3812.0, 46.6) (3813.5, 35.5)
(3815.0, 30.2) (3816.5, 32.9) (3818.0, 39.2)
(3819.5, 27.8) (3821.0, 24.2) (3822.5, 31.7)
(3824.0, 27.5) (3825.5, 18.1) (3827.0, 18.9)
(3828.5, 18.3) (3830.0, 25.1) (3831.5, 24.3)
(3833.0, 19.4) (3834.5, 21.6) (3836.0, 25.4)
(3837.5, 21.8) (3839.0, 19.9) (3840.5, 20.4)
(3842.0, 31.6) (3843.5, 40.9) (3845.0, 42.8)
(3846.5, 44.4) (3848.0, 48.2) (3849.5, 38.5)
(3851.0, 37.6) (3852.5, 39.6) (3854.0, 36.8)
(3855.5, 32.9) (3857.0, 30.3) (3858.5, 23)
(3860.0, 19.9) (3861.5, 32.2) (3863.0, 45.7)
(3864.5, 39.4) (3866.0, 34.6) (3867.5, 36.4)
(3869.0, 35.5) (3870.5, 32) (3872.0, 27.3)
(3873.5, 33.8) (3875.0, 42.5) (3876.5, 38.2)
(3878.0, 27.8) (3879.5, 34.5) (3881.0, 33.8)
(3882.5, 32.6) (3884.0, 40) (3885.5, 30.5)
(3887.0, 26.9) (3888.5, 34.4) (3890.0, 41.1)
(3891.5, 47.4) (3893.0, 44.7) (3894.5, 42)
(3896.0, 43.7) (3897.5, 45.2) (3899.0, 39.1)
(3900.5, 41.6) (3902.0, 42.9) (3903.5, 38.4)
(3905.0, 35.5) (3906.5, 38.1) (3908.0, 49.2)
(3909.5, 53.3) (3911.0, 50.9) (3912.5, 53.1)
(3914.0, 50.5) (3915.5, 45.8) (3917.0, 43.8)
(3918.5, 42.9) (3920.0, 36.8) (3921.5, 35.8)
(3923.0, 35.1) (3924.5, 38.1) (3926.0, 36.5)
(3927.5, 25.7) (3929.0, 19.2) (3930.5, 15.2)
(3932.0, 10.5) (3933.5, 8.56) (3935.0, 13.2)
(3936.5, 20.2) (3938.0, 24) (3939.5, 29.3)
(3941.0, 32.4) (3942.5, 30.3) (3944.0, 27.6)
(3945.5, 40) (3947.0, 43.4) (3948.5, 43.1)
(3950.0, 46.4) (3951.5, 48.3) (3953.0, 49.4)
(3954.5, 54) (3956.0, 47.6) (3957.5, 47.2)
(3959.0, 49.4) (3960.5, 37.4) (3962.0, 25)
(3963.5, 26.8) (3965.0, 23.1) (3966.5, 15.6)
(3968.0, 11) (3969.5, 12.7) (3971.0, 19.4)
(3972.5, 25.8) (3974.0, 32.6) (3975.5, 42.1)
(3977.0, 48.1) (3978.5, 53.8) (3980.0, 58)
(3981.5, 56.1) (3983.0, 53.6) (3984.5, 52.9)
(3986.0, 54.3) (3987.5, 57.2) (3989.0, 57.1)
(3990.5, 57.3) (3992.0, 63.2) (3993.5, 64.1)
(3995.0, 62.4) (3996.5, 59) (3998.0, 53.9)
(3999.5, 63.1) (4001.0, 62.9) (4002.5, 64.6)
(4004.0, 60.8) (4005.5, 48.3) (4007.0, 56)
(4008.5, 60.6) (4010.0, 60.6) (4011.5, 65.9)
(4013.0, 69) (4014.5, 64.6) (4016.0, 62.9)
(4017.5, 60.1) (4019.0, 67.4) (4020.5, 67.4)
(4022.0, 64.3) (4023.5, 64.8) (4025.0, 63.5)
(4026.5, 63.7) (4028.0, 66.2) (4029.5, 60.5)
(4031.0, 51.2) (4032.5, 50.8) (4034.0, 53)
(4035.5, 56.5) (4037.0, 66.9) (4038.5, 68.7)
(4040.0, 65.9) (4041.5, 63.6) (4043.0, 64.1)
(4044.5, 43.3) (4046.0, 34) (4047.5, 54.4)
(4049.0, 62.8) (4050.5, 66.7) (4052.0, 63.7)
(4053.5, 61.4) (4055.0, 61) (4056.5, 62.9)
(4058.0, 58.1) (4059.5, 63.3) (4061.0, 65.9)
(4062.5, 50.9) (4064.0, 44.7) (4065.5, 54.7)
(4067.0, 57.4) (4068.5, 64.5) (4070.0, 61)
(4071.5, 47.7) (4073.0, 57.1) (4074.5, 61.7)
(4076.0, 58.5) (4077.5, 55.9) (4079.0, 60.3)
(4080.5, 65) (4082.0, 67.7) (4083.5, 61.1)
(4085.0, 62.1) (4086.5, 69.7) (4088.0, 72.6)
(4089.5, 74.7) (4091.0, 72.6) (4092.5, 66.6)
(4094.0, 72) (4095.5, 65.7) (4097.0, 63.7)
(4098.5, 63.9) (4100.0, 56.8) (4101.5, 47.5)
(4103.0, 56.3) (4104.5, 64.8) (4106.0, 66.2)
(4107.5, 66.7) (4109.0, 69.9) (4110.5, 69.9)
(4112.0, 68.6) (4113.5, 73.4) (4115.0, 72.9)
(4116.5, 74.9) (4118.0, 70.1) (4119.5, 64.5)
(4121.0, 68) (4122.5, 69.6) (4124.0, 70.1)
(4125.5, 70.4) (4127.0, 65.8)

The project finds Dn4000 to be 1.9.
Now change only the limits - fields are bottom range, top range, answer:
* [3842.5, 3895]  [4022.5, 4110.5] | 1.87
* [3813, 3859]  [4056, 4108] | 2.33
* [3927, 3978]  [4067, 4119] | 2.25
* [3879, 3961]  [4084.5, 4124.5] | 1.96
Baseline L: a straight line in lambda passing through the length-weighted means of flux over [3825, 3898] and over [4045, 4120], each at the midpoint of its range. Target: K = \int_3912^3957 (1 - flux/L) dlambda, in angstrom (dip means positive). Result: 8.3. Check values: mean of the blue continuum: 33.1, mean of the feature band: 34.9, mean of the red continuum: 62.5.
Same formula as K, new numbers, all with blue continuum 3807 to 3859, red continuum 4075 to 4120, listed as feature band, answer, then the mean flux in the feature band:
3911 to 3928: 0.8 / 41.1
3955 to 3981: 7.9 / 34.3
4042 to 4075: 1.9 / 57.3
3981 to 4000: -2.1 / 58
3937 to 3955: 3.1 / 38.5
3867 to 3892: 2.1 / 34.8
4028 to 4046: 0.1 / 57.9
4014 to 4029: -2.2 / 64.4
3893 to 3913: -1.4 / 44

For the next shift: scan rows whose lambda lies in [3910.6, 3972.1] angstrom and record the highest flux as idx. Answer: 54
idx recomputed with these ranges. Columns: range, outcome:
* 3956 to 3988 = 58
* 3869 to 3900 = 47.4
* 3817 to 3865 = 48.2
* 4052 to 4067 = 65.9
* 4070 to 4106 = 74.7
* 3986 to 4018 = 69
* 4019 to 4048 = 68.7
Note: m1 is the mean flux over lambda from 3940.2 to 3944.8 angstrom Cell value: 30.2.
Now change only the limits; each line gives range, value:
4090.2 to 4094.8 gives 70.4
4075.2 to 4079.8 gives 58.3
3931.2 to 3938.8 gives 15.4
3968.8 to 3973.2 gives 19.3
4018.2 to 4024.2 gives 65.9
